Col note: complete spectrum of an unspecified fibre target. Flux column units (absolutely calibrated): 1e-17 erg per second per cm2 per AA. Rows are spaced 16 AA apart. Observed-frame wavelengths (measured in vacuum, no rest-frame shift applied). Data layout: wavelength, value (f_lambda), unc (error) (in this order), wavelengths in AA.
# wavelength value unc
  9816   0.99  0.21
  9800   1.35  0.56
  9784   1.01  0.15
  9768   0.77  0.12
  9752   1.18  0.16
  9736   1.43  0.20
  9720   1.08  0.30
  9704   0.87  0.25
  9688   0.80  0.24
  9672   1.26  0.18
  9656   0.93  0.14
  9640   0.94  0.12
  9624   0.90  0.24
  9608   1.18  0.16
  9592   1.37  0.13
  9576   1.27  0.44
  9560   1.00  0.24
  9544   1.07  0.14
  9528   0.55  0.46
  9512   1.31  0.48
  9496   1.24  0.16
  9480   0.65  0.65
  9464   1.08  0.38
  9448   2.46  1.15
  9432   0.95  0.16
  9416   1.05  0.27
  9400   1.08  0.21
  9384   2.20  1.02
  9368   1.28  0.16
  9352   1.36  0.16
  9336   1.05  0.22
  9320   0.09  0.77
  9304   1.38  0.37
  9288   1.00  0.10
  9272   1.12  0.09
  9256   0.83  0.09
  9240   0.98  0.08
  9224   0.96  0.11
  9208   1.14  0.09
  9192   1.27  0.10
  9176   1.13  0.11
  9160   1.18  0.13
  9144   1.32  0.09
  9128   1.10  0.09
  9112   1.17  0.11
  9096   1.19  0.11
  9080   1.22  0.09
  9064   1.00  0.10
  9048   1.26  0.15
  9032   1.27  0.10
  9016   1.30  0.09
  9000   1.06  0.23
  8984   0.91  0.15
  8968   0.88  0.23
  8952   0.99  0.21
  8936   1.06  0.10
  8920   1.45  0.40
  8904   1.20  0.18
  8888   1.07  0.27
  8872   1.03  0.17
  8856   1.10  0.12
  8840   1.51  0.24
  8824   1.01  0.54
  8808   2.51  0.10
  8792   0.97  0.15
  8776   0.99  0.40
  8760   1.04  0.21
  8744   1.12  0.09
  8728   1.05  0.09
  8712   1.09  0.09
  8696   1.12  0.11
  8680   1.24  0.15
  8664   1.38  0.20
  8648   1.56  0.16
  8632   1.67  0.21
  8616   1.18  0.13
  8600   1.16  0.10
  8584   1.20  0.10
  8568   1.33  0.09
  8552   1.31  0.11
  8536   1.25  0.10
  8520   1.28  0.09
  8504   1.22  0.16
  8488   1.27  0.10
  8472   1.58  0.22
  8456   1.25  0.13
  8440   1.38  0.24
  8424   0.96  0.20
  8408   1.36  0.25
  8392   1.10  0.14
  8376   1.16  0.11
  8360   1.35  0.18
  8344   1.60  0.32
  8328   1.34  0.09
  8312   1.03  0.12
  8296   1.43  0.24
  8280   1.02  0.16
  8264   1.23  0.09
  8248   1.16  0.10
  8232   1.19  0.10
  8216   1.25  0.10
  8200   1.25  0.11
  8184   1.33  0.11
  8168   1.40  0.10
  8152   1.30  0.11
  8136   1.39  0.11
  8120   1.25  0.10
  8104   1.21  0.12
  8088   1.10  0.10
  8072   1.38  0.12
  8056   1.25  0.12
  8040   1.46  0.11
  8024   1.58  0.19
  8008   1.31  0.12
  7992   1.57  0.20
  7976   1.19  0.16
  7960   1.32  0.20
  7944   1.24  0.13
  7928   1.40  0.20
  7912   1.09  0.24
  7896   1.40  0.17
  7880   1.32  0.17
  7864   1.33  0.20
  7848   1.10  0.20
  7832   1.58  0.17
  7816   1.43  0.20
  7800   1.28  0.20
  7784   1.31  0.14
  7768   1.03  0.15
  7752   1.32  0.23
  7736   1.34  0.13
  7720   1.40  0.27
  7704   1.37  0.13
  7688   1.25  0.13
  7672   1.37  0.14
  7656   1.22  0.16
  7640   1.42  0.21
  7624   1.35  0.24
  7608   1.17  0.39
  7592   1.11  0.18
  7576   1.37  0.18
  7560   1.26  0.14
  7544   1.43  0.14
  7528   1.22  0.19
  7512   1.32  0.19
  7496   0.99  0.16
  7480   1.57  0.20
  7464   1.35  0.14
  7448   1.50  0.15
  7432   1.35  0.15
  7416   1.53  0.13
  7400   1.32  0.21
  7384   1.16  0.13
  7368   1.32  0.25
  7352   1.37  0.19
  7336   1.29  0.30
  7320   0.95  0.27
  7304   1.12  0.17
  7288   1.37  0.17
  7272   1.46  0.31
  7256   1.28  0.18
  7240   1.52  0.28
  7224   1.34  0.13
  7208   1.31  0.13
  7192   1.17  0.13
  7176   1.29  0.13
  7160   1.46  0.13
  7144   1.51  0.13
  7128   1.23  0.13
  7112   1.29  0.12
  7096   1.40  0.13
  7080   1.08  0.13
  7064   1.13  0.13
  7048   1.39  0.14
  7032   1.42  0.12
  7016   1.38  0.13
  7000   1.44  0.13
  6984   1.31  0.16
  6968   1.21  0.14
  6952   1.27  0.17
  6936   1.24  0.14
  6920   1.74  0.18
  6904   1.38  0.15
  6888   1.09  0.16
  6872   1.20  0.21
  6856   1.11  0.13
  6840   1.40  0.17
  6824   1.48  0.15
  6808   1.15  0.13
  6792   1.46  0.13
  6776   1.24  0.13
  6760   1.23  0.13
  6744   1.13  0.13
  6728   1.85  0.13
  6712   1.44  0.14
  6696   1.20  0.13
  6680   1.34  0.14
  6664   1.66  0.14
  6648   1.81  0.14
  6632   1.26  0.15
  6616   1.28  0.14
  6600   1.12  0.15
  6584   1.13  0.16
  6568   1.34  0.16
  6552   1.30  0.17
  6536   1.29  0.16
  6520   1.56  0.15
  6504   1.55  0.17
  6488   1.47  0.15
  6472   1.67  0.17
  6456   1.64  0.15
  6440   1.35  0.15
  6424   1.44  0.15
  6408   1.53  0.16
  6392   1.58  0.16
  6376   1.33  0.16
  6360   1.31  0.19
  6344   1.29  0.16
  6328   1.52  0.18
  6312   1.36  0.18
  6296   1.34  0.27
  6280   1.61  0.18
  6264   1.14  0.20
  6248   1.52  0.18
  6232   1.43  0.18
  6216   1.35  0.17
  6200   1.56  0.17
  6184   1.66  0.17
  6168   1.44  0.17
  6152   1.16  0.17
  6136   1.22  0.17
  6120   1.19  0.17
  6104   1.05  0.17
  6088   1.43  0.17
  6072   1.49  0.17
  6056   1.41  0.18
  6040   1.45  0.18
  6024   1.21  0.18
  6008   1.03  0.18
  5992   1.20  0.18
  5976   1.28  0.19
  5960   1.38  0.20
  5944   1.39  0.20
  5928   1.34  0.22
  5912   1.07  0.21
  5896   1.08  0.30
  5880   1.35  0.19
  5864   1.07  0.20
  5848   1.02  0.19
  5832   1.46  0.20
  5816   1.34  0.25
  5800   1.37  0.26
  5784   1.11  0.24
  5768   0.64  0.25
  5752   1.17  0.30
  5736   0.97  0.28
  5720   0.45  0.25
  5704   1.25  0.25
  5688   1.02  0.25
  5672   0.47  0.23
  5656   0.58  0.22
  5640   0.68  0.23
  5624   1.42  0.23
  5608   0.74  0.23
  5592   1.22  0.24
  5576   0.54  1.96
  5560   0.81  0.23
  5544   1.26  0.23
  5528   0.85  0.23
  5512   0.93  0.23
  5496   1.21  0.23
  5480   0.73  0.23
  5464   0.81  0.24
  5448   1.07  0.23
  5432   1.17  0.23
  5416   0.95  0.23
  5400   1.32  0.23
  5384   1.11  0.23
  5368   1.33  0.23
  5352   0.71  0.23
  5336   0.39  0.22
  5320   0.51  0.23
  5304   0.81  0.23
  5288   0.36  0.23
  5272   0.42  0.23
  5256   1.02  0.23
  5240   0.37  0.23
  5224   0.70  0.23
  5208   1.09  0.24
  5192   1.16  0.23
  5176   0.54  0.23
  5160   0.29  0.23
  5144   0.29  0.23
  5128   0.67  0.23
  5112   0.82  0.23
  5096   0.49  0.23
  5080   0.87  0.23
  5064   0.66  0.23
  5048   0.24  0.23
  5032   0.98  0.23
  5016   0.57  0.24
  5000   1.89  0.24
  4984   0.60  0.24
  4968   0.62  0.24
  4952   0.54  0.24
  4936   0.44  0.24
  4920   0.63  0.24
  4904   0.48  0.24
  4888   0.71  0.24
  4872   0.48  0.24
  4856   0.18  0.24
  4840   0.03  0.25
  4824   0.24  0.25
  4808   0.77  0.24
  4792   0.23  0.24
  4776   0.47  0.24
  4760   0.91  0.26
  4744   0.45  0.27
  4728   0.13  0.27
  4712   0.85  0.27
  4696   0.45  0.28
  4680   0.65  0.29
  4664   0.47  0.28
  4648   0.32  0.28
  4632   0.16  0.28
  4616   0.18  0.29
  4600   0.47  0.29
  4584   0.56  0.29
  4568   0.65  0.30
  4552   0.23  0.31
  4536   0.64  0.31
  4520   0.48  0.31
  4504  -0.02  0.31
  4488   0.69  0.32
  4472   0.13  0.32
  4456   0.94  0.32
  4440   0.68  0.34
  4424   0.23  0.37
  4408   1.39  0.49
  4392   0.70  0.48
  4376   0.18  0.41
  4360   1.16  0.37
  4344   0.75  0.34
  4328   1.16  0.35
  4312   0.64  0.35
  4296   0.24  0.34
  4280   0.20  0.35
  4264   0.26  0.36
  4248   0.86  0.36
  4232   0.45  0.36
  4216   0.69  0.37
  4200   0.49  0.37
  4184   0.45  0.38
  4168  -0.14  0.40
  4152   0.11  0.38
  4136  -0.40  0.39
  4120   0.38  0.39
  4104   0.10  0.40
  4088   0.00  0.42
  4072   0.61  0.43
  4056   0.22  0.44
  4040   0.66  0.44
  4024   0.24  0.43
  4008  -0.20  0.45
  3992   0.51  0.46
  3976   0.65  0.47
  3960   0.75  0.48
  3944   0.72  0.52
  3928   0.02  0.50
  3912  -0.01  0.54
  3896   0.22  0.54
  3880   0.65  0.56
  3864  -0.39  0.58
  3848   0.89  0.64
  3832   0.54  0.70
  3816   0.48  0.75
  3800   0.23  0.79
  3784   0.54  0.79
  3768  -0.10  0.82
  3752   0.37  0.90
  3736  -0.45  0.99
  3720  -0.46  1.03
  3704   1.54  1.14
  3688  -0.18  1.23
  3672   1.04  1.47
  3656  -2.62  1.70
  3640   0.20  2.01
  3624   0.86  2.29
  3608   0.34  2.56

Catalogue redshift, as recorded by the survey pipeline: 0.342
